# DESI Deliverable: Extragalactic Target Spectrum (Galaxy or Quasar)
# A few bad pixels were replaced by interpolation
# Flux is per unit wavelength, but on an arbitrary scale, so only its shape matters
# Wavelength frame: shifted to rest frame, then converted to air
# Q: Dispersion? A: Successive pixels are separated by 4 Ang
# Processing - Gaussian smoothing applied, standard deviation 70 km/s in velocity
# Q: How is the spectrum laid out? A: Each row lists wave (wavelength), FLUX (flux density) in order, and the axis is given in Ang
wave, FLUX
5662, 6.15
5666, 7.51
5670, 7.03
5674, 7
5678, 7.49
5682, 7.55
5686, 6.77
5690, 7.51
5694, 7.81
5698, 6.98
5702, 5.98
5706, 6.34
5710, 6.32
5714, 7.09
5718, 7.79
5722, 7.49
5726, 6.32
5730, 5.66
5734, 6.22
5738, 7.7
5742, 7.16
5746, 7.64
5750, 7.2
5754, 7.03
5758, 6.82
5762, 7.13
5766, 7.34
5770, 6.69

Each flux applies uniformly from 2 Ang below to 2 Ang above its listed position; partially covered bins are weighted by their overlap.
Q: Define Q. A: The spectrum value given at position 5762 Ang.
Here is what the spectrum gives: 7.13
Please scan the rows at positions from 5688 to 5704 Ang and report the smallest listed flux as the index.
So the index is 5.98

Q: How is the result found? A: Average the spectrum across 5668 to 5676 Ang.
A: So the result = 7.02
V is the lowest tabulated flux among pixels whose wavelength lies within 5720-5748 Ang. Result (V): 5.66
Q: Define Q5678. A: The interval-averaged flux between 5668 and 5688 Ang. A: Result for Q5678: 7.17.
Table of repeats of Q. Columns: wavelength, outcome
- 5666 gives 7.51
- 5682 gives 7.55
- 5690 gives 7.51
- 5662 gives 6.15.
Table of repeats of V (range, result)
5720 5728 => 6.32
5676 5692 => 6.77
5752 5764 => 6.82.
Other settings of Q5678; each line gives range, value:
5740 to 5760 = 7.17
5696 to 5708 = 6.43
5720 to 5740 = 6.68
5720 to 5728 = 6.91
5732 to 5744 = 7.03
